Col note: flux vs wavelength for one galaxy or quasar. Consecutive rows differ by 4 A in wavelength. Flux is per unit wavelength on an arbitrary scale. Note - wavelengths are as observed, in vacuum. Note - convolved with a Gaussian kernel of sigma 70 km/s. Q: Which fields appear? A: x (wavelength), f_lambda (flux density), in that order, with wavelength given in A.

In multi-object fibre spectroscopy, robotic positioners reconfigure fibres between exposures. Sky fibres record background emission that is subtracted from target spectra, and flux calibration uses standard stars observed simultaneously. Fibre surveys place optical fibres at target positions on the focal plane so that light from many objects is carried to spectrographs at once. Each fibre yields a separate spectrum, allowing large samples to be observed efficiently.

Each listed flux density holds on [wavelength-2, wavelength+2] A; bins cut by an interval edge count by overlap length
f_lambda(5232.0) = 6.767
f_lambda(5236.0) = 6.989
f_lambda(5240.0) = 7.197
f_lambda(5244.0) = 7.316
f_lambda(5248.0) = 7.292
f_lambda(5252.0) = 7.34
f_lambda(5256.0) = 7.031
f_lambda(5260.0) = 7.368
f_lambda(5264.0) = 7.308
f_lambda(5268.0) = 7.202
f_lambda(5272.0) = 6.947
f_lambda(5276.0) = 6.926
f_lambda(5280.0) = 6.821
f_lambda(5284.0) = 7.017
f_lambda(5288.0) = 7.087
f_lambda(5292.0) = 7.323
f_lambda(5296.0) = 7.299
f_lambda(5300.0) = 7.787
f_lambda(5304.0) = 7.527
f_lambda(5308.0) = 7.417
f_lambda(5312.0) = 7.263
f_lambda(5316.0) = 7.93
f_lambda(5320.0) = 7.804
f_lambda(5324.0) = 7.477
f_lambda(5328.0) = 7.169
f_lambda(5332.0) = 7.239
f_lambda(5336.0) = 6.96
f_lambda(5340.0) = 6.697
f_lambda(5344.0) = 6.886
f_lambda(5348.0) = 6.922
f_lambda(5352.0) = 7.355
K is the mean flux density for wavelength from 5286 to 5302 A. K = 7.37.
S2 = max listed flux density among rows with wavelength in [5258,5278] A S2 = 7.368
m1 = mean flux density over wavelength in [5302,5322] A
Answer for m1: 7.59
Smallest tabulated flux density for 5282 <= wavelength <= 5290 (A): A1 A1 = 7.017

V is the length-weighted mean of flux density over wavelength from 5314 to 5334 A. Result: 7.52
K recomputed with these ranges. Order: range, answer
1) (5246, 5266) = 7.27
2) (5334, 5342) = 6.83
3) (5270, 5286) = 6.93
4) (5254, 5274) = 7.17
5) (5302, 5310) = 7.47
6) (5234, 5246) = 7.17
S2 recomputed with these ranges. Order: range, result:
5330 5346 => 7.239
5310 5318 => 7.93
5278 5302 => 7.787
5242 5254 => 7.34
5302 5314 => 7.527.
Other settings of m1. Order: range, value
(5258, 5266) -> 7.34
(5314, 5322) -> 7.87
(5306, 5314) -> 7.34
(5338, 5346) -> 6.79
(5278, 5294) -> 7.06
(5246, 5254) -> 7.32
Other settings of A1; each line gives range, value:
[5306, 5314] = 7.263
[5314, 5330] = 7.169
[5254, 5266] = 7.031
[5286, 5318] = 7.087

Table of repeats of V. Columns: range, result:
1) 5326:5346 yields 6.99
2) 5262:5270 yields 7.25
